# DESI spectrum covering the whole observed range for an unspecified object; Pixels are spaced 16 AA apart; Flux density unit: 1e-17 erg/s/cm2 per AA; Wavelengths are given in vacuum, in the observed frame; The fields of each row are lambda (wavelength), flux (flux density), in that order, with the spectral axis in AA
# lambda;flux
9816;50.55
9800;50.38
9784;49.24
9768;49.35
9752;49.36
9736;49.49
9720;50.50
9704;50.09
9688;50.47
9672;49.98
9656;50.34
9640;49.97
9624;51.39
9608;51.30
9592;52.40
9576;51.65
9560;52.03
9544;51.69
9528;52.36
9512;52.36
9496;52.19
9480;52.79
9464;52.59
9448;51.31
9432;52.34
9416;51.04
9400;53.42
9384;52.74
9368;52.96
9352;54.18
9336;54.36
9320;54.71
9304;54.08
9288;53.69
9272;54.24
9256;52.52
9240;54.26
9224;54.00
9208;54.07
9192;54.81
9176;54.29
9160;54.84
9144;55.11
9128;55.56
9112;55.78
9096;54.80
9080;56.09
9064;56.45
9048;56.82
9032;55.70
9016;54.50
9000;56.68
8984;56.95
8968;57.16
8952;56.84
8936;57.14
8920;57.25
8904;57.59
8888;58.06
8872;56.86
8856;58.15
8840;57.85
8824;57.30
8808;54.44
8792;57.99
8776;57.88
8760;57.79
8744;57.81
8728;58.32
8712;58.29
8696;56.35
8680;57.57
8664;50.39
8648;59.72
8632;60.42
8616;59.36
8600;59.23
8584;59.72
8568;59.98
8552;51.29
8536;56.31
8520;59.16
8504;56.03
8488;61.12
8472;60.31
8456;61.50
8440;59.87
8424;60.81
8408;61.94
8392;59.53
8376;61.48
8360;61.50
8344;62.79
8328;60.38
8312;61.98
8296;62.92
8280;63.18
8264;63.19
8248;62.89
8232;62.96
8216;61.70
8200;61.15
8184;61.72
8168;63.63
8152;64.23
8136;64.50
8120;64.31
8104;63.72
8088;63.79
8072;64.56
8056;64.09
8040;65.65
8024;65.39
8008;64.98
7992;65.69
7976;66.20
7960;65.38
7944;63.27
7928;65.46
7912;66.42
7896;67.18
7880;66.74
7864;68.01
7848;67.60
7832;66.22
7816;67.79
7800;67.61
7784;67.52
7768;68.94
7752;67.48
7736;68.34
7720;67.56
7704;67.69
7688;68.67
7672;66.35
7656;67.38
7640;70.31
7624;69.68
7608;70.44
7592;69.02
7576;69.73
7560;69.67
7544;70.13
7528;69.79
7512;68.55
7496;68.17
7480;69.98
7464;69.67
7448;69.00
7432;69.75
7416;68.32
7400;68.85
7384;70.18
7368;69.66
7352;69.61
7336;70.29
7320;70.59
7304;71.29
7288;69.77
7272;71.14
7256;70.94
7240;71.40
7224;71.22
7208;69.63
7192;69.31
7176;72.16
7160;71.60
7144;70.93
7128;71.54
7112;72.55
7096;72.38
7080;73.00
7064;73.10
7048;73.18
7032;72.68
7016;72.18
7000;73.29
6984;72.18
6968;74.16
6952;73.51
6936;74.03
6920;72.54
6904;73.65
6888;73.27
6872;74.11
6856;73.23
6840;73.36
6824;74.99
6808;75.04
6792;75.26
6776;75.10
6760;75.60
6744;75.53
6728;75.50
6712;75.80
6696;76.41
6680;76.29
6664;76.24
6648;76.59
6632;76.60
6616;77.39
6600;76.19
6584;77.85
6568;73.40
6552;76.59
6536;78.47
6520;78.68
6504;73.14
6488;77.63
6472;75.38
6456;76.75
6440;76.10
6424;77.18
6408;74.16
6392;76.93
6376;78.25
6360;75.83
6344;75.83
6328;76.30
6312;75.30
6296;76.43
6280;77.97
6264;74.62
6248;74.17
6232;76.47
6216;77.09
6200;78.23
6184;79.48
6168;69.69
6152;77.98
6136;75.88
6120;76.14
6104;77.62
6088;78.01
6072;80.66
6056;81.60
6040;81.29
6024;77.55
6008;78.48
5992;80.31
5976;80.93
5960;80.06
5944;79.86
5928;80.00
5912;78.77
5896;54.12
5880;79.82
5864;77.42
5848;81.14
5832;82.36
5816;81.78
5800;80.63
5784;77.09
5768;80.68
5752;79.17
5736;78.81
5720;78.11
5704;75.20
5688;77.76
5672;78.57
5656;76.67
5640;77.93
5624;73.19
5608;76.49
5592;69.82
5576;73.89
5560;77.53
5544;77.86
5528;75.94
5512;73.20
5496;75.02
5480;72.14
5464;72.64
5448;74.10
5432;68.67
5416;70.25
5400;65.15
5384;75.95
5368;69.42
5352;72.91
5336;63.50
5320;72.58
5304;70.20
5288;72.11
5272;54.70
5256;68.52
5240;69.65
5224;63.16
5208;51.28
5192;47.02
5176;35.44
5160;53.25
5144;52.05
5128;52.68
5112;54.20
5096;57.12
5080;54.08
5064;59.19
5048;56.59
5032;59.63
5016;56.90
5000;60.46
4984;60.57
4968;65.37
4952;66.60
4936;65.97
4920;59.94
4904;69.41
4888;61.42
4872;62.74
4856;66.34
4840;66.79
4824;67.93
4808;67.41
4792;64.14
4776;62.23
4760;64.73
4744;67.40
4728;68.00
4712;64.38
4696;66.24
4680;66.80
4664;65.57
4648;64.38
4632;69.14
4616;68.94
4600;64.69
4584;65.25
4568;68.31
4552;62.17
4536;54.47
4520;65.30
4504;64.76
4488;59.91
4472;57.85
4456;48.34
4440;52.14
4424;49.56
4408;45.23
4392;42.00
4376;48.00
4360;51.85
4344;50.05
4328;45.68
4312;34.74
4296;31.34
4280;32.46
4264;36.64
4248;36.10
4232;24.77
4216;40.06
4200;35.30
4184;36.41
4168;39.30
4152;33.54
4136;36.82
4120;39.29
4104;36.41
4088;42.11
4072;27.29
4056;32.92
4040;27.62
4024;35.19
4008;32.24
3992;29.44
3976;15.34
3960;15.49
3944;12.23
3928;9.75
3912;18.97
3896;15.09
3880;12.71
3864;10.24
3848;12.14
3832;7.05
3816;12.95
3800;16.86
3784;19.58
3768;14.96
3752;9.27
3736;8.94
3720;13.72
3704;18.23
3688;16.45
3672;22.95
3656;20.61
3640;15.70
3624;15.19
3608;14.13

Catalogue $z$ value 0.00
